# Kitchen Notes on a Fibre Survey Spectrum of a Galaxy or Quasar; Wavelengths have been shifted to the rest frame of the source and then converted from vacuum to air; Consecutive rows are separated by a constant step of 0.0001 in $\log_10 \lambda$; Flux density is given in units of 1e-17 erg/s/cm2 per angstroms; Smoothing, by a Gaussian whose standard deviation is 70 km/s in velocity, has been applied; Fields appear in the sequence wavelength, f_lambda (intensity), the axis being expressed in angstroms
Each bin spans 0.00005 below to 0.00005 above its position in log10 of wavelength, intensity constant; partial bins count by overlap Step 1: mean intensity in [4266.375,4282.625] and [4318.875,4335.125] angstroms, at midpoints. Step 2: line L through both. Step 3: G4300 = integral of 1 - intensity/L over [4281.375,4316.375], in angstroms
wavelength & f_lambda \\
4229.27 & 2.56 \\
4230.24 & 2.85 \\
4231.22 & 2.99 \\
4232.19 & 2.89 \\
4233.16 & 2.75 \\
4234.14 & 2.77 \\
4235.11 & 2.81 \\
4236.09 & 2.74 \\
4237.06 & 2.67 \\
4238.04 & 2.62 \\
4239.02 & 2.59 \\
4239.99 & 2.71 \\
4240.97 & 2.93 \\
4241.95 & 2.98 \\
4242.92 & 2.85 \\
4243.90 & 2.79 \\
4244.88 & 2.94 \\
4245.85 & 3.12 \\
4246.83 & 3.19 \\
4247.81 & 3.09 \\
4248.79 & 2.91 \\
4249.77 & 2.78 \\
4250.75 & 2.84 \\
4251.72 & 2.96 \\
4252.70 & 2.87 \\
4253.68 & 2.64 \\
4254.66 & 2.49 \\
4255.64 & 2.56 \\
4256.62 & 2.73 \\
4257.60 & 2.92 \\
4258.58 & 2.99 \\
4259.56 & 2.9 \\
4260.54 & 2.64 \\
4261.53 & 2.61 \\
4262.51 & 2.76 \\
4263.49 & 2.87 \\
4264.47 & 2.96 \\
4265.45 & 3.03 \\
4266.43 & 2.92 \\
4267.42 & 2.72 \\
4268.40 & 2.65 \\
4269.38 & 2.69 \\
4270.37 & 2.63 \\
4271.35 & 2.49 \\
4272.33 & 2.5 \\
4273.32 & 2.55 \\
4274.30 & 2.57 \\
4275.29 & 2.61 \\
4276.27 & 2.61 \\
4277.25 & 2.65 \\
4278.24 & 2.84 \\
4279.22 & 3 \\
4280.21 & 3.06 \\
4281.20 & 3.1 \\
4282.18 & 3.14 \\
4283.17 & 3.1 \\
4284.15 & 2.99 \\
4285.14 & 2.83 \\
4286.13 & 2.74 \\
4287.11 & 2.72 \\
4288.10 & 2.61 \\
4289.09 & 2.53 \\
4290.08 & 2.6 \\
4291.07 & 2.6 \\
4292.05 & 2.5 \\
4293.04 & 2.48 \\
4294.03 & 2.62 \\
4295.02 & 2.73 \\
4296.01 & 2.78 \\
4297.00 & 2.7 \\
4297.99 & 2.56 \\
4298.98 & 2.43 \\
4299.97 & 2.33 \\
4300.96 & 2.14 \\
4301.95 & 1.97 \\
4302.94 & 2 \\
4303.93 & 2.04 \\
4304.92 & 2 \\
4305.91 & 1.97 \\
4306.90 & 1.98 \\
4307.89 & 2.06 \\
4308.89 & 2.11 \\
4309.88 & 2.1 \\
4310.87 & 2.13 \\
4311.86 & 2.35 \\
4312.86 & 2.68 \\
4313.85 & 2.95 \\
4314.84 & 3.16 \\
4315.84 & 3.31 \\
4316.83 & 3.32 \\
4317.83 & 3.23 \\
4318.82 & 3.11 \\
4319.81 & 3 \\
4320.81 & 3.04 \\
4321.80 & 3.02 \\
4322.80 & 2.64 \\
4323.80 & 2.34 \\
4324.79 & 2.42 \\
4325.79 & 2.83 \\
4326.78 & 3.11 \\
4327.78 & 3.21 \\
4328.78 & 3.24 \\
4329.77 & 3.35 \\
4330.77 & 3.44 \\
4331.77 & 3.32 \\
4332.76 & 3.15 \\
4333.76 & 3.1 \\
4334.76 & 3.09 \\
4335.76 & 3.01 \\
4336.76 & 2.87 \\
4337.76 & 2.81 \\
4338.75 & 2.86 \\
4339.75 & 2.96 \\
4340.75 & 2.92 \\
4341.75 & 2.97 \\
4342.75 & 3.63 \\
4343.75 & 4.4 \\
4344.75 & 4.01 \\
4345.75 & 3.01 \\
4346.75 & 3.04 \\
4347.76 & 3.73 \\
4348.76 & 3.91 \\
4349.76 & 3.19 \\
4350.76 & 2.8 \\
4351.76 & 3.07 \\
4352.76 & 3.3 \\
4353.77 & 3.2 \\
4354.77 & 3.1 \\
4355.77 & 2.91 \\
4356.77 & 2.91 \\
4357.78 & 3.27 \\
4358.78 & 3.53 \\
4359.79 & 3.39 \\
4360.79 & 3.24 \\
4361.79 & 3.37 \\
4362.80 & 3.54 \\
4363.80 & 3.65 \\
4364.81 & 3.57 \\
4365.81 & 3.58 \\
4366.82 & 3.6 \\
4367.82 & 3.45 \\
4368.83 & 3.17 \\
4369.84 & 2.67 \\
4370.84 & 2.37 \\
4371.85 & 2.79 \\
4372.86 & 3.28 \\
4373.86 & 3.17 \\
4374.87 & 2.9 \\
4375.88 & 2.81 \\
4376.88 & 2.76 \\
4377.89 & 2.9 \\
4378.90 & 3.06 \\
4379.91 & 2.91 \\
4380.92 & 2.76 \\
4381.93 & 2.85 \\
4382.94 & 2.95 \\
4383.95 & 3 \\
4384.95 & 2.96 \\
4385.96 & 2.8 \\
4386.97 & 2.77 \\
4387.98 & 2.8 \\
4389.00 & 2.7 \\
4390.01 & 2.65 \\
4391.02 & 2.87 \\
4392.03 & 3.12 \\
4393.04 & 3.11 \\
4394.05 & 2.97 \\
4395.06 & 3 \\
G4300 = 4.3 angstroms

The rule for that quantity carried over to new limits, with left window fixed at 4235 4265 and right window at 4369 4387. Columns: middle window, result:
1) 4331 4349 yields -2.5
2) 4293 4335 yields 2.4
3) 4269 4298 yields 1.2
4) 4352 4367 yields -2.4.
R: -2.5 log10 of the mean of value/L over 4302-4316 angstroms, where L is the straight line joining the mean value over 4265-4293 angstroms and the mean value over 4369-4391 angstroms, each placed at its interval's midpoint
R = 0.20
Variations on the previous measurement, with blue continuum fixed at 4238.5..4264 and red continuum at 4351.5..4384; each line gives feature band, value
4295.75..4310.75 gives 0.32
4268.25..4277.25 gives 0.12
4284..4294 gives 0.11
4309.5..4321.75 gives 0.04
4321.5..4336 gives 0.00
